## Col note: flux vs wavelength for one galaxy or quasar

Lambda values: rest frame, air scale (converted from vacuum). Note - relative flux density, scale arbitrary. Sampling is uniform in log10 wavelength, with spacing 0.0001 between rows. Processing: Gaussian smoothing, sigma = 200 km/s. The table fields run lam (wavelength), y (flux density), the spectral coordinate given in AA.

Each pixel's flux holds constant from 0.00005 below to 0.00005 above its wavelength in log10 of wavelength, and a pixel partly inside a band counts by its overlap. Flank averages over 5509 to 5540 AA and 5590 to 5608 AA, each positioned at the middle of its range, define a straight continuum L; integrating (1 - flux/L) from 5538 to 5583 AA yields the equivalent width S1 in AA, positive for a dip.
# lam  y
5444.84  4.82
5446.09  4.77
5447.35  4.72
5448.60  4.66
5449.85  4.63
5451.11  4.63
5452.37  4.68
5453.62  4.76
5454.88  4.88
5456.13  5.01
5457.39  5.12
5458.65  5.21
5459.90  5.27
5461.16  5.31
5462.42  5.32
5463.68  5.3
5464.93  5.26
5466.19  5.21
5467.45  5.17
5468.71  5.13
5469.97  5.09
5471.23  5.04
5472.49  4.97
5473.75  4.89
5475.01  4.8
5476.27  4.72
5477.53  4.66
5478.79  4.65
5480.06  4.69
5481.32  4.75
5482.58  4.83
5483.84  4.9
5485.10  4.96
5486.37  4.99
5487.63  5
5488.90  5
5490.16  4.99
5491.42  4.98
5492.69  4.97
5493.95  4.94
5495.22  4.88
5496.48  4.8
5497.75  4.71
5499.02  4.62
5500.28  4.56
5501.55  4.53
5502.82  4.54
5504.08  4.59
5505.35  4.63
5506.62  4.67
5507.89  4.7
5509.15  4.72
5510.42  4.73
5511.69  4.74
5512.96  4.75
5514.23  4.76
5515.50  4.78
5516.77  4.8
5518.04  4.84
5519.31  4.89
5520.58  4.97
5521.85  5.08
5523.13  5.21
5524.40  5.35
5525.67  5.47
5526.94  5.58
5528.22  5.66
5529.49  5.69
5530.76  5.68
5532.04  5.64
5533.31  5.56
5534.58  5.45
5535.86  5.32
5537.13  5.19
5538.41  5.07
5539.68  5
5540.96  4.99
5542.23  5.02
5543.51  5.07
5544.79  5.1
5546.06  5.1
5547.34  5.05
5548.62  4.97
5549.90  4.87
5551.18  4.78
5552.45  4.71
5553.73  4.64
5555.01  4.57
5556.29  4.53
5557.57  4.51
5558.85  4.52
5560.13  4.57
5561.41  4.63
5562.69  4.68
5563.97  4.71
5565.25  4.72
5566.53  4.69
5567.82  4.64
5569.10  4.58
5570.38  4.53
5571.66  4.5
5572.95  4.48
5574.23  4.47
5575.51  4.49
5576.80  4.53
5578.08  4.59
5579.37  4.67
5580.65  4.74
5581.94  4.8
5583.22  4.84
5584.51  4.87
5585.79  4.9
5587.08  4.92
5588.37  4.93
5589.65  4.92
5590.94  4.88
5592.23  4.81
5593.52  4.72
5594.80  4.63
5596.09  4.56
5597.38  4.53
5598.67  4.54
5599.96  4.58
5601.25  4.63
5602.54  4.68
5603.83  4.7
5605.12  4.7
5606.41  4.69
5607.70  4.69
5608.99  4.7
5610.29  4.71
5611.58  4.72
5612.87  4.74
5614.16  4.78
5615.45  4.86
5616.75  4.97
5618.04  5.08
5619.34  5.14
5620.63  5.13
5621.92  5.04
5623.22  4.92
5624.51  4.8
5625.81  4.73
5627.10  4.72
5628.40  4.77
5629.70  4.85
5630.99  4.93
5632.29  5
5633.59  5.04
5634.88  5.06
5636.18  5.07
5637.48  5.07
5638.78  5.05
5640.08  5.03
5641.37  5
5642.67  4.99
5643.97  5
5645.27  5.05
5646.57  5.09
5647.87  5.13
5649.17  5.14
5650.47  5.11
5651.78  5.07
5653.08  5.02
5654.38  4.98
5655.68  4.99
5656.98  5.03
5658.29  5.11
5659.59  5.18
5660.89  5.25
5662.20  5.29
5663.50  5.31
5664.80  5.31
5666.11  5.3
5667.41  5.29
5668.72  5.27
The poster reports 1.8 AA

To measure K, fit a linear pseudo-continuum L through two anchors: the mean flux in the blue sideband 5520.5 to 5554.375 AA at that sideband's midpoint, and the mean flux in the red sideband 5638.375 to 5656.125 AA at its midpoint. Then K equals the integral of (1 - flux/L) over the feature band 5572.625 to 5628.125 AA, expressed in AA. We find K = 3.83 AA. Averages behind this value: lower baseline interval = 5.2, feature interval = 4.76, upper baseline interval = 5.05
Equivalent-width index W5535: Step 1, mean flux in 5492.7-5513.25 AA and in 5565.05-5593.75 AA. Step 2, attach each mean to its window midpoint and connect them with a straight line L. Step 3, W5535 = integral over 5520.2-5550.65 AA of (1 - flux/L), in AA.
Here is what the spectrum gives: -3.6 AA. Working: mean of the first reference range 4.7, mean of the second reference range 4.7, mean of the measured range 5.25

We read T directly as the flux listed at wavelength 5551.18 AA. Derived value 4.78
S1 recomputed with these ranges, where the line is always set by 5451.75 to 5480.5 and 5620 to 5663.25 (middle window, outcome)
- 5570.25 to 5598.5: 1.8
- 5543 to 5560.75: 0.8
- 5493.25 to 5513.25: 1.3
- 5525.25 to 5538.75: -1.3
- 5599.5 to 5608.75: 0.6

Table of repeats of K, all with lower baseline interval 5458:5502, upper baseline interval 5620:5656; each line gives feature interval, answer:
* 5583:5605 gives 1.1 AA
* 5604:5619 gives 0.6 AA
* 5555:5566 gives 0.8 AA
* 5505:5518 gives 0.6 AA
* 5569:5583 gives 1.1 AA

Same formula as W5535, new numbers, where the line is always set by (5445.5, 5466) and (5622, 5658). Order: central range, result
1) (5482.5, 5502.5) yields 0.52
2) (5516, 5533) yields -1.08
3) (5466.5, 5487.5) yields 0.34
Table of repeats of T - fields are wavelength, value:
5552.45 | 4.71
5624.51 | 4.8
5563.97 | 4.71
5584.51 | 4.87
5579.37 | 4.67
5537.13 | 5.19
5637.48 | 5.07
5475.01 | 4.8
